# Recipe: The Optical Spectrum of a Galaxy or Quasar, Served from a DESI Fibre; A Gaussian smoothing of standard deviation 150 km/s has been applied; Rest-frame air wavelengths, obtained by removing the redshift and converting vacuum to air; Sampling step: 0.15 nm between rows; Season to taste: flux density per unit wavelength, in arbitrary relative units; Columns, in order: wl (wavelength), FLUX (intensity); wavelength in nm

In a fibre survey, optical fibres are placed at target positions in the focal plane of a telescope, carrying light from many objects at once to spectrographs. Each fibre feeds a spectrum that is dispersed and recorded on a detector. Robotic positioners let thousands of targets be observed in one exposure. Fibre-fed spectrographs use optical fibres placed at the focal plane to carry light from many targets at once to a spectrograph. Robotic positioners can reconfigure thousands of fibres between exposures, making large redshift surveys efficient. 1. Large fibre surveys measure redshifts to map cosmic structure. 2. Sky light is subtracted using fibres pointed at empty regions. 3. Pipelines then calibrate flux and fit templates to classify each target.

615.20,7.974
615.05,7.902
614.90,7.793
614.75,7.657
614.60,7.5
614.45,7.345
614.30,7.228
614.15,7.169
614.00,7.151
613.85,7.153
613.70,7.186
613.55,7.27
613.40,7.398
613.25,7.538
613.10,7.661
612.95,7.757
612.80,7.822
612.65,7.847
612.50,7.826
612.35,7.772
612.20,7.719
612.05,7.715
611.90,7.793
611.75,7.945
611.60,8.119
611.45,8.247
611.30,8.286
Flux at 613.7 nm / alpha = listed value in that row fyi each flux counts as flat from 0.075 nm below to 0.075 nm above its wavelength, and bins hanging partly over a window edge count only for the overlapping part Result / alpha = 7.186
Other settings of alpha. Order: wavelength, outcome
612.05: 7.715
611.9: 7.793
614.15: 7.169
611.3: 8.286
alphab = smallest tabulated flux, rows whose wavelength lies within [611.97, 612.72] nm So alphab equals 7.715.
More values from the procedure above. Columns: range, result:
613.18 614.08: 7.151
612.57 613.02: 7.757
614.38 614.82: 7.345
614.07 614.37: 7.169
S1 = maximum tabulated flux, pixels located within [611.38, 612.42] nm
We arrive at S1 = 8.247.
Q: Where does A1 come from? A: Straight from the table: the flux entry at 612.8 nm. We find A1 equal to 7.822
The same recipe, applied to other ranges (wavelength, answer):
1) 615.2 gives 7.974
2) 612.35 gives 7.772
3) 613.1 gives 7.661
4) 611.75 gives 7.945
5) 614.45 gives 7.345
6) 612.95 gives 7.757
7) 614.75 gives 7.657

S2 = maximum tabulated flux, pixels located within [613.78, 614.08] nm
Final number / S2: 7.153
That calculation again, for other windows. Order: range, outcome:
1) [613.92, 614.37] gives 7.228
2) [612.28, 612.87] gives 7.847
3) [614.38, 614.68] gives 7.5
